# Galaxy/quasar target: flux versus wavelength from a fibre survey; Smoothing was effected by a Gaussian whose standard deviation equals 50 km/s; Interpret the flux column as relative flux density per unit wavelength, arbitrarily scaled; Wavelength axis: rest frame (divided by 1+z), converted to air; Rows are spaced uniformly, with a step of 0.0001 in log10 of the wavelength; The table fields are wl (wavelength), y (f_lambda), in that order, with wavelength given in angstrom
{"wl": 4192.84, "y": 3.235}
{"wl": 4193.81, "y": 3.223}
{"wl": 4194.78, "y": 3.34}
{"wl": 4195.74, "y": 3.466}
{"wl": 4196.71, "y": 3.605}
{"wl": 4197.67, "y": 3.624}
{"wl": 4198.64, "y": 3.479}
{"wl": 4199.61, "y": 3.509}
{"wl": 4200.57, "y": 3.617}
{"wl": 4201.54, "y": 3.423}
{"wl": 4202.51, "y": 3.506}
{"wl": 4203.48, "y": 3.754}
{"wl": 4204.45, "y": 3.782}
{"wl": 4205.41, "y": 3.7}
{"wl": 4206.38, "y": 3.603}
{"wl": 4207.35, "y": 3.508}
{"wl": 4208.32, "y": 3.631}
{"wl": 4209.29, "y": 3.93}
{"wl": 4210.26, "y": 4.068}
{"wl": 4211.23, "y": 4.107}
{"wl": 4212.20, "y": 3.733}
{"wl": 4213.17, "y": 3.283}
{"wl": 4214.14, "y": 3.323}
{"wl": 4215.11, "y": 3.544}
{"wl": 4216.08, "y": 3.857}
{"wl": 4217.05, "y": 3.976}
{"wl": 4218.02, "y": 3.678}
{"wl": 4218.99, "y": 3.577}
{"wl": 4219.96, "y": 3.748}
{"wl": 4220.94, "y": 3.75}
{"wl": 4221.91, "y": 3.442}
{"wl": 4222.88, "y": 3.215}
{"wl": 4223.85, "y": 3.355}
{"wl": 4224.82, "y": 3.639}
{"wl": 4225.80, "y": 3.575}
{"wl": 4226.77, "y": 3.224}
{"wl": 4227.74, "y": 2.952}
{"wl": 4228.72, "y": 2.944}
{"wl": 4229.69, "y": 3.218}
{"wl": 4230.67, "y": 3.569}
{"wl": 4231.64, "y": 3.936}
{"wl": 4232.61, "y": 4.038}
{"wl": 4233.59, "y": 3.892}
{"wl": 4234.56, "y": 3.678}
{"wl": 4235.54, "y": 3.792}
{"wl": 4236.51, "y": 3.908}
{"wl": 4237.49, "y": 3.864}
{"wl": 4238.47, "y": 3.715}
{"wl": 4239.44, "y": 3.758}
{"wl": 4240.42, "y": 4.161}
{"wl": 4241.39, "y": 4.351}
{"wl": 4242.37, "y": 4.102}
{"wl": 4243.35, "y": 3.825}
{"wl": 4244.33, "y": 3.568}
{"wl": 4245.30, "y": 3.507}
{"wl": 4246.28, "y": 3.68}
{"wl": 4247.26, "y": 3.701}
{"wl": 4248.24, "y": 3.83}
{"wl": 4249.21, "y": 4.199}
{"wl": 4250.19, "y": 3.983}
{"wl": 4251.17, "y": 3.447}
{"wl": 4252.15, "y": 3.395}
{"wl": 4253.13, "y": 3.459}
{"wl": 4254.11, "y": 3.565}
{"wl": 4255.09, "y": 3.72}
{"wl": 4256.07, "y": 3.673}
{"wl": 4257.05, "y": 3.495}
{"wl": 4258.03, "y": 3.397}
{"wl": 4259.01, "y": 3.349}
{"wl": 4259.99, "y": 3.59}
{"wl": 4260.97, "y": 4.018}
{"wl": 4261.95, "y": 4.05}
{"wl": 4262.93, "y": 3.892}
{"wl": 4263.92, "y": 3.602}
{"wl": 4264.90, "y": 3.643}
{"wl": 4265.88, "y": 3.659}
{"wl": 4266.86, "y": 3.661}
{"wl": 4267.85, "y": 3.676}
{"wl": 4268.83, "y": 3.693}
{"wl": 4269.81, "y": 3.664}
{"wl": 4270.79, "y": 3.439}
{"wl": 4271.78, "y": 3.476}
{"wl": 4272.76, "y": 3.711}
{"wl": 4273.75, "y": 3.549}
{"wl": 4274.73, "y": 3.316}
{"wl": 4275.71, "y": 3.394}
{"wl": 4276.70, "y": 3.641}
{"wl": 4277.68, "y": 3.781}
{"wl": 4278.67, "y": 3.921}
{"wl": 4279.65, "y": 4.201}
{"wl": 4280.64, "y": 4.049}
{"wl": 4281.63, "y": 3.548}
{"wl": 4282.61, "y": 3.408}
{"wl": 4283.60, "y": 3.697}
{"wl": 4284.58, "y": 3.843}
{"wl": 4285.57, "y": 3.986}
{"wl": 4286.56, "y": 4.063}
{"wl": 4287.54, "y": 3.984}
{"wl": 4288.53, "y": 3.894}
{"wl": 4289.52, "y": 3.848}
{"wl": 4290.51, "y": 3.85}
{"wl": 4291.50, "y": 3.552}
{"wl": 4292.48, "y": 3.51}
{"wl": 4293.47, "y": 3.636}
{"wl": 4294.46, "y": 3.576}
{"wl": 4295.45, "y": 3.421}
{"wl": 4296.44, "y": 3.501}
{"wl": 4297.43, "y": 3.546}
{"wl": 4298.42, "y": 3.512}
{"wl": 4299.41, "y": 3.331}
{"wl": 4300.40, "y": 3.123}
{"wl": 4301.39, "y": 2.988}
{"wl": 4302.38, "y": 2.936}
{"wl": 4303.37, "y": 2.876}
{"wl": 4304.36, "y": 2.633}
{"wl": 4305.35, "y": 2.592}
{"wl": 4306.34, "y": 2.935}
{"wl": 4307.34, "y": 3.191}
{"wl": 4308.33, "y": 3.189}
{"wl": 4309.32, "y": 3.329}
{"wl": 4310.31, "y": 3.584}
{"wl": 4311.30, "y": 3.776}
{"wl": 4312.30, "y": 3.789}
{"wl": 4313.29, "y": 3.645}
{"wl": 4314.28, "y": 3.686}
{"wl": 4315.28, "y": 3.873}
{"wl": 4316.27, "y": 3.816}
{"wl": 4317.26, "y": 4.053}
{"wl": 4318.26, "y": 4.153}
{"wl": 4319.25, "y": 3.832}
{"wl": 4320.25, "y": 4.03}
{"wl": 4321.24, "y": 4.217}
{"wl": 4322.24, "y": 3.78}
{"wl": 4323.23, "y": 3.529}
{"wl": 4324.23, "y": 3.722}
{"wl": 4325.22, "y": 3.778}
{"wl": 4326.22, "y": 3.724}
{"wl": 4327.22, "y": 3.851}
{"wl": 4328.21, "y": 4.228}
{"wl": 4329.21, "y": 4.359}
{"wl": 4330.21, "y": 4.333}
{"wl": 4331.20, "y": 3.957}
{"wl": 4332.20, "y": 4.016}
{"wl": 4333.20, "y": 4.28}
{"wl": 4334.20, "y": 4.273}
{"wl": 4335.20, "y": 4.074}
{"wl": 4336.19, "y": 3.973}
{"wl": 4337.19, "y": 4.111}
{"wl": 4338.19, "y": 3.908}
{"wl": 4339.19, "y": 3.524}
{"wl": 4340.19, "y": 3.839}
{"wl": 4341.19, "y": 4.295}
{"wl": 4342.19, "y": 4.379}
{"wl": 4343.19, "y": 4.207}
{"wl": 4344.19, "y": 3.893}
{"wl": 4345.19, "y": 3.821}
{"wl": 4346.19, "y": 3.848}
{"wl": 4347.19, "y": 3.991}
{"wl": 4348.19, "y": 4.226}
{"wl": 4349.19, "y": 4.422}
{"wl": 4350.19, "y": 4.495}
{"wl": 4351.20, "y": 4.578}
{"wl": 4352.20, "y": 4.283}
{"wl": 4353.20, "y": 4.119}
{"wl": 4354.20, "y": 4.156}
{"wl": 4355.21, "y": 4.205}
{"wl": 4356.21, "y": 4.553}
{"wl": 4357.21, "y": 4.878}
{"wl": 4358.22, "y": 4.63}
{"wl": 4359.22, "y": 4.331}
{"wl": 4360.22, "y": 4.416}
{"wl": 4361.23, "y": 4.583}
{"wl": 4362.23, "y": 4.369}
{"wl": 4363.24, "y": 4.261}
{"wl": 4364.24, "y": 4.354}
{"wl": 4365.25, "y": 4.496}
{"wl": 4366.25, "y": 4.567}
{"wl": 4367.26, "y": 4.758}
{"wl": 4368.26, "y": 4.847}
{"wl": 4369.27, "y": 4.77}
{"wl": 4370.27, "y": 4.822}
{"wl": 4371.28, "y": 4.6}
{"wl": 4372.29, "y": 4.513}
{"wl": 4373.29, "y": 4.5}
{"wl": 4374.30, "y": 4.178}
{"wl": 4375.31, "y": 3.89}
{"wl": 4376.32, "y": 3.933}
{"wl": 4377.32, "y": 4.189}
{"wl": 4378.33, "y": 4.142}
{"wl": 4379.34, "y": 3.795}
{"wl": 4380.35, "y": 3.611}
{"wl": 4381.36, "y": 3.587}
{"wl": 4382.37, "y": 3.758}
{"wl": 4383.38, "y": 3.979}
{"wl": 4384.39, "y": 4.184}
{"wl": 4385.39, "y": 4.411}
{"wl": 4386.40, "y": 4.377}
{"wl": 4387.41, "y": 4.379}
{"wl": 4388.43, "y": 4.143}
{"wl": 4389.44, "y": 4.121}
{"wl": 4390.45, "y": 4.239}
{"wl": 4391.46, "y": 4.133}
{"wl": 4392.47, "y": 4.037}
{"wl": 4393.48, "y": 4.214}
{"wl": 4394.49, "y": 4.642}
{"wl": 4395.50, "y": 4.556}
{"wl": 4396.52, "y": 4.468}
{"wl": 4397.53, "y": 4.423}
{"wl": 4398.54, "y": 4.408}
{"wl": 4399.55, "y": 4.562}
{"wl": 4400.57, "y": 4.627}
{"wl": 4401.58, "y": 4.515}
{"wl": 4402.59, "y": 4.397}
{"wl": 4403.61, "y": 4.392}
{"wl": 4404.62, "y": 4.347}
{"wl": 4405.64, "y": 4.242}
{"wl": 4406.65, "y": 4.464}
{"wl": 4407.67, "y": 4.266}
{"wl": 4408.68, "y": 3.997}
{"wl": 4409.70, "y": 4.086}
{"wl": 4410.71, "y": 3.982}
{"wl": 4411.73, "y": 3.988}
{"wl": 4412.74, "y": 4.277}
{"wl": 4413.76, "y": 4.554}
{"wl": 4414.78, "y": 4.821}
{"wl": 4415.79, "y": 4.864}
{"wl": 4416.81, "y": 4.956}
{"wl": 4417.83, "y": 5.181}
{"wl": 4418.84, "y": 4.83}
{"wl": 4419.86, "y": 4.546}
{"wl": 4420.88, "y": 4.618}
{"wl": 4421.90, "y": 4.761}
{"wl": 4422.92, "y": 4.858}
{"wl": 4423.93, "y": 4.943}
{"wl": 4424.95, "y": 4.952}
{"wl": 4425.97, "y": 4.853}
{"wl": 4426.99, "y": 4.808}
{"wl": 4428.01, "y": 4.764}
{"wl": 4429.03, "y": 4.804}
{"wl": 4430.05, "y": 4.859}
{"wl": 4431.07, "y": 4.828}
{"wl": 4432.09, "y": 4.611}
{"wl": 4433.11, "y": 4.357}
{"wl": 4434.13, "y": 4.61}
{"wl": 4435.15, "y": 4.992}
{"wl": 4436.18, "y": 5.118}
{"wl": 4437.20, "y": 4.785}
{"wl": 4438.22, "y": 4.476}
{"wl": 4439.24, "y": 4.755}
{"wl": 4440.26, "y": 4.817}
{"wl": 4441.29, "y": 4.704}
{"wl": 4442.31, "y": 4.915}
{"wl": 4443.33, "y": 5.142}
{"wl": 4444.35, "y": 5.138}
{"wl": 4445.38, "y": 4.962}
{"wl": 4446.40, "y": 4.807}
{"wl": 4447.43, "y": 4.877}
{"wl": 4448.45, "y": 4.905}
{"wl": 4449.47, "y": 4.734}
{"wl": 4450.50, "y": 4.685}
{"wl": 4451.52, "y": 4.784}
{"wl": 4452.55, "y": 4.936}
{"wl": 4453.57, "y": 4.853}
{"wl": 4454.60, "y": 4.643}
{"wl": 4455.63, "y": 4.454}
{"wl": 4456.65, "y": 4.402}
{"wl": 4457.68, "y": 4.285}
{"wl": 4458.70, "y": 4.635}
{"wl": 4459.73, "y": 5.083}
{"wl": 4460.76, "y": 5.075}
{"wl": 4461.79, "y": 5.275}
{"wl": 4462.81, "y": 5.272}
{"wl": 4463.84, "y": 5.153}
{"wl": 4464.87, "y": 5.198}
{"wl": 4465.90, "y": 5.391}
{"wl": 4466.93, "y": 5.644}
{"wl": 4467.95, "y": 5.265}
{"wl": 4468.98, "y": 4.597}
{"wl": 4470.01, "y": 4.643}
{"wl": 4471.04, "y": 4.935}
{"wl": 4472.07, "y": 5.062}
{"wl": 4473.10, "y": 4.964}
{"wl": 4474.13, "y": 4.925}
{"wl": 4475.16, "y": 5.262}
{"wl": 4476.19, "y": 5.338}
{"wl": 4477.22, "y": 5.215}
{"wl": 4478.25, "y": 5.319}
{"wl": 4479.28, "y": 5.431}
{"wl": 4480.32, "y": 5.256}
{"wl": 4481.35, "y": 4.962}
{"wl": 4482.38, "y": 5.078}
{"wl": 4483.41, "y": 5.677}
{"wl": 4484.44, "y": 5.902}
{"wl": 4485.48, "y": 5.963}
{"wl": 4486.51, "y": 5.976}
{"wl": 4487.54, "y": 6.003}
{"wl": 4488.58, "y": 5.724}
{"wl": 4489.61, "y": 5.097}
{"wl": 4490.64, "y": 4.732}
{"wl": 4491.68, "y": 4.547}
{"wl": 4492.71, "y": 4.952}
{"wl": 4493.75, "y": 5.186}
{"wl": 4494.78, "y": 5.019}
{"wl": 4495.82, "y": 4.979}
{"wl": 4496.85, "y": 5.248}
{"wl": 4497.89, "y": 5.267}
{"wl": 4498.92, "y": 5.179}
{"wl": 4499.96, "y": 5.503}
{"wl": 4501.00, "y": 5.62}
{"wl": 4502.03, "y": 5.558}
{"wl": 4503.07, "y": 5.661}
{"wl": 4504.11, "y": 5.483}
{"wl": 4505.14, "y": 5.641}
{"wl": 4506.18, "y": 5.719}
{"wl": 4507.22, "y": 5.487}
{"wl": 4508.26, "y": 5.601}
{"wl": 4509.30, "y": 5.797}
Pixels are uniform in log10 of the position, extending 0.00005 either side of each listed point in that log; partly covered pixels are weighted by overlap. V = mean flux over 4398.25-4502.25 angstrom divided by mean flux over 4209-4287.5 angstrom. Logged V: 1.33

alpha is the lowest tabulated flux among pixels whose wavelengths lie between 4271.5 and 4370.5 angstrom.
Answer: 2.592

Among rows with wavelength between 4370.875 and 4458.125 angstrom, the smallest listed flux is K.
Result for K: 3.587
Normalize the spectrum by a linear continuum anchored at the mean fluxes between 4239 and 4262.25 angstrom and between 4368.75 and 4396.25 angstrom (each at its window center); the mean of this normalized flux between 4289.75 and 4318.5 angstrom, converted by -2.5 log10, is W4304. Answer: 0.15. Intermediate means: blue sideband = 3.74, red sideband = 4.21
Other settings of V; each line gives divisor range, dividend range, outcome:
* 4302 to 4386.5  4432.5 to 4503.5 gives 1.26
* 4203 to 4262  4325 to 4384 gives 1.15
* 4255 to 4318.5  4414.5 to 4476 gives 1.36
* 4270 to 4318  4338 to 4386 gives 1.20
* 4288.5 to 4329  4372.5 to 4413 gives 1.18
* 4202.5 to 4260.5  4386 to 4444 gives 1.25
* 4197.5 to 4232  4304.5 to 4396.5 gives 1.14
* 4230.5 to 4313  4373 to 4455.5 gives 1.24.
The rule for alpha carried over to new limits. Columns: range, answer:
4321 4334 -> 3.529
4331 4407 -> 3.524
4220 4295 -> 2.944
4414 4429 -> 4.546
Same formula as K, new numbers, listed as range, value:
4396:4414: 3.982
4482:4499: 4.547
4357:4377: 3.89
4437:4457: 4.402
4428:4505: 4.285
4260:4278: 3.316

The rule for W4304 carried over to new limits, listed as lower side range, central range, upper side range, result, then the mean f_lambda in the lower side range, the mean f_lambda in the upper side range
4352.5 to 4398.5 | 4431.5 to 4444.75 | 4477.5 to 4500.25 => 0.02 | 4.31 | 5.31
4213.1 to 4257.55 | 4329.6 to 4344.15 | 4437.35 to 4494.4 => 0.05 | 3.66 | 5.05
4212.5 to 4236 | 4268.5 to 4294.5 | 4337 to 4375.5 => 0.05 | 3.55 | 4.33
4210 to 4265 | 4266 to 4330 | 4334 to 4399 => 0.09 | 3.68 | 4.26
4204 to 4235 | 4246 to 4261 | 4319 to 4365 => 0.03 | 3.61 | 4.15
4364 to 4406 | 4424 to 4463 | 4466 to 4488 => 0.03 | 4.31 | 5.31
